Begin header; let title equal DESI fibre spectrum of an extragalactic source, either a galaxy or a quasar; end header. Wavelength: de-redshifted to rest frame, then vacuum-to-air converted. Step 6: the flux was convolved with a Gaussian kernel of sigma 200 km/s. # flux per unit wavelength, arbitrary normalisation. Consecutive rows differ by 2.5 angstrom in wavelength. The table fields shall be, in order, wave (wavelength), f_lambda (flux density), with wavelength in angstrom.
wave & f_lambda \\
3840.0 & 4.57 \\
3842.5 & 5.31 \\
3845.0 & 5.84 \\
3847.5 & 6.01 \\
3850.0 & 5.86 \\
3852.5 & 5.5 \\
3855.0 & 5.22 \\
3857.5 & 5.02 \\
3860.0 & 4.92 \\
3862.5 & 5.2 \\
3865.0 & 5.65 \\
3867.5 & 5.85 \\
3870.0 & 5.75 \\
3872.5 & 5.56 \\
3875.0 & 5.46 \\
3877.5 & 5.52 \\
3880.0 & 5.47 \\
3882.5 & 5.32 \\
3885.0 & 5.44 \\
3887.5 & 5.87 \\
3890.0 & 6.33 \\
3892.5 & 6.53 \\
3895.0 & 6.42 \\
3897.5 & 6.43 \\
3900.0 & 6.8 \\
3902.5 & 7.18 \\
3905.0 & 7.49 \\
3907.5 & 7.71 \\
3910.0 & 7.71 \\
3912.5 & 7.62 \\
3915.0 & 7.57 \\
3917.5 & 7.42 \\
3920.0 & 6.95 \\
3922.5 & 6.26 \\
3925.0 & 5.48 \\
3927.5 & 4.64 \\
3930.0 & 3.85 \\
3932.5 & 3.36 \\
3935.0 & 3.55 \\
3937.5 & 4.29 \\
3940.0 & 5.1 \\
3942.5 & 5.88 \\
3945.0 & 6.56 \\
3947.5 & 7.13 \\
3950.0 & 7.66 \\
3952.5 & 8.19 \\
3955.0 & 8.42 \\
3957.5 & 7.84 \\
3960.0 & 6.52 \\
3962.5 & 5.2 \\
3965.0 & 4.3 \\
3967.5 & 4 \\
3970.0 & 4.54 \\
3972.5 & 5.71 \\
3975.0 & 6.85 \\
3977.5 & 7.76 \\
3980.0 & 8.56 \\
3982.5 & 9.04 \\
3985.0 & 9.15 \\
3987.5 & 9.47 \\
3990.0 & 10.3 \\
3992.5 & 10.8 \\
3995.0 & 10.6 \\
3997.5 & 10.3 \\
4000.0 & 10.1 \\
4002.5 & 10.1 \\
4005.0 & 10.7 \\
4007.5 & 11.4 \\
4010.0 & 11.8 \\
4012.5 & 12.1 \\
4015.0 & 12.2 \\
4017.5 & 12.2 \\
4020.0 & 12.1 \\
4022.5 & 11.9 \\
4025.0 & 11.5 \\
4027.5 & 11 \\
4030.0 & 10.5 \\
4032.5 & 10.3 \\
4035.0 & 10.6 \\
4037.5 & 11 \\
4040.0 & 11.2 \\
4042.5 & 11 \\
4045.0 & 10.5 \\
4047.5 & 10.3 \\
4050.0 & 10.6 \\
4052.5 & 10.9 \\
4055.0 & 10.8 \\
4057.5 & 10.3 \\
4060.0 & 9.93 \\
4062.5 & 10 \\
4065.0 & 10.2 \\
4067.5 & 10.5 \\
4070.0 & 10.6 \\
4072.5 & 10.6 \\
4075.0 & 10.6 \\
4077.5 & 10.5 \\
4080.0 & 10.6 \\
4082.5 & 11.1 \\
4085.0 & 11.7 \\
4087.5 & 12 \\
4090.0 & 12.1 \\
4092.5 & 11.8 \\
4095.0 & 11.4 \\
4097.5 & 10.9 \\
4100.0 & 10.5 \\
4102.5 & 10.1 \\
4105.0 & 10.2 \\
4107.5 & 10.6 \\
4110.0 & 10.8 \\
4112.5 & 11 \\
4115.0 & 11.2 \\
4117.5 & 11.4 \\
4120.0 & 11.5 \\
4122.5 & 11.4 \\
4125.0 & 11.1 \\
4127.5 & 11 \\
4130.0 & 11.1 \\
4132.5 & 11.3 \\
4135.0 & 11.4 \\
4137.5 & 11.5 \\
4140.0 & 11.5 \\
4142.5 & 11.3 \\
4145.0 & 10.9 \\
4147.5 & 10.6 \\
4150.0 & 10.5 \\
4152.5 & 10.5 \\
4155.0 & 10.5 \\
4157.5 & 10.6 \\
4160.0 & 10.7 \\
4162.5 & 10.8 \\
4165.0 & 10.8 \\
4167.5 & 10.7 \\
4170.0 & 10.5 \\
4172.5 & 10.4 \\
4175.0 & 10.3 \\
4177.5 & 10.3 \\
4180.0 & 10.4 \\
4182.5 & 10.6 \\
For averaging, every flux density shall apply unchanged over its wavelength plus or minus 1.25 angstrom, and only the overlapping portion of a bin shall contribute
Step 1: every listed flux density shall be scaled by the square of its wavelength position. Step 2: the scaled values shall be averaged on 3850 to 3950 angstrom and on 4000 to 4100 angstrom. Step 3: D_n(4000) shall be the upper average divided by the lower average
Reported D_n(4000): 2.0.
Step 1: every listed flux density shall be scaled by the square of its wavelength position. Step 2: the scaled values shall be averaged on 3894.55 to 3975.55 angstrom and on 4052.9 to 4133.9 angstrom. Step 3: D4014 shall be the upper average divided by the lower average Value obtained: 1.91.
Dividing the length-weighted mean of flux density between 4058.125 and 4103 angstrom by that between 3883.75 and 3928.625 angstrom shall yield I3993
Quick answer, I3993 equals 1.63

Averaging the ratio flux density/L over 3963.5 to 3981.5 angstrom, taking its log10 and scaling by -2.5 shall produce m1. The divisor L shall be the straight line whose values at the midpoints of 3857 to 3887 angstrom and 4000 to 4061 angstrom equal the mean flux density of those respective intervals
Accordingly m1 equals 0.45 mag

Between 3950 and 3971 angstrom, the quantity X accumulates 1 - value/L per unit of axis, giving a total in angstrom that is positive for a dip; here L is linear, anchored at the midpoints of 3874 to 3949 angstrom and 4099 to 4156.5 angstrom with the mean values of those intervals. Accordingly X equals 2.6 angstrom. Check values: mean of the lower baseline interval 6.05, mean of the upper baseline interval 11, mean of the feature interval 6.24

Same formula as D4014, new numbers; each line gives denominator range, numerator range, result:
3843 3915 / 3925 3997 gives 1.16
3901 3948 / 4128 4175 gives 2.00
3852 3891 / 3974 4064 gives 2.06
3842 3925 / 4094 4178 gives 2.00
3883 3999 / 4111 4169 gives 1.77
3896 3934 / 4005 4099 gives 1.85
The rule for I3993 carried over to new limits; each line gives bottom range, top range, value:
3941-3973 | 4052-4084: 1.67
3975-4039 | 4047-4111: 1.02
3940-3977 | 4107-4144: 1.77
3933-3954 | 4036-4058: 1.80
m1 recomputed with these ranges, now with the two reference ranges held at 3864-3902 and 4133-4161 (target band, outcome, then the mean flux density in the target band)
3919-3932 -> 0.26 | 5.29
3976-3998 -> -0.20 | 9.5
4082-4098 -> -0.18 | 11.6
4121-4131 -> -0.06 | 11.2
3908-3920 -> -0.16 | 7.52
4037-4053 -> -0.20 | 10.8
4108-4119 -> -0.08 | 11.1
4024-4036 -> -0.23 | 10.8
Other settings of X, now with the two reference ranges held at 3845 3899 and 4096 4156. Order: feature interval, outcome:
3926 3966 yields 8.1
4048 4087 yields -3.5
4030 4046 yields -2.8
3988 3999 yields -3.0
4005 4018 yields -4.9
